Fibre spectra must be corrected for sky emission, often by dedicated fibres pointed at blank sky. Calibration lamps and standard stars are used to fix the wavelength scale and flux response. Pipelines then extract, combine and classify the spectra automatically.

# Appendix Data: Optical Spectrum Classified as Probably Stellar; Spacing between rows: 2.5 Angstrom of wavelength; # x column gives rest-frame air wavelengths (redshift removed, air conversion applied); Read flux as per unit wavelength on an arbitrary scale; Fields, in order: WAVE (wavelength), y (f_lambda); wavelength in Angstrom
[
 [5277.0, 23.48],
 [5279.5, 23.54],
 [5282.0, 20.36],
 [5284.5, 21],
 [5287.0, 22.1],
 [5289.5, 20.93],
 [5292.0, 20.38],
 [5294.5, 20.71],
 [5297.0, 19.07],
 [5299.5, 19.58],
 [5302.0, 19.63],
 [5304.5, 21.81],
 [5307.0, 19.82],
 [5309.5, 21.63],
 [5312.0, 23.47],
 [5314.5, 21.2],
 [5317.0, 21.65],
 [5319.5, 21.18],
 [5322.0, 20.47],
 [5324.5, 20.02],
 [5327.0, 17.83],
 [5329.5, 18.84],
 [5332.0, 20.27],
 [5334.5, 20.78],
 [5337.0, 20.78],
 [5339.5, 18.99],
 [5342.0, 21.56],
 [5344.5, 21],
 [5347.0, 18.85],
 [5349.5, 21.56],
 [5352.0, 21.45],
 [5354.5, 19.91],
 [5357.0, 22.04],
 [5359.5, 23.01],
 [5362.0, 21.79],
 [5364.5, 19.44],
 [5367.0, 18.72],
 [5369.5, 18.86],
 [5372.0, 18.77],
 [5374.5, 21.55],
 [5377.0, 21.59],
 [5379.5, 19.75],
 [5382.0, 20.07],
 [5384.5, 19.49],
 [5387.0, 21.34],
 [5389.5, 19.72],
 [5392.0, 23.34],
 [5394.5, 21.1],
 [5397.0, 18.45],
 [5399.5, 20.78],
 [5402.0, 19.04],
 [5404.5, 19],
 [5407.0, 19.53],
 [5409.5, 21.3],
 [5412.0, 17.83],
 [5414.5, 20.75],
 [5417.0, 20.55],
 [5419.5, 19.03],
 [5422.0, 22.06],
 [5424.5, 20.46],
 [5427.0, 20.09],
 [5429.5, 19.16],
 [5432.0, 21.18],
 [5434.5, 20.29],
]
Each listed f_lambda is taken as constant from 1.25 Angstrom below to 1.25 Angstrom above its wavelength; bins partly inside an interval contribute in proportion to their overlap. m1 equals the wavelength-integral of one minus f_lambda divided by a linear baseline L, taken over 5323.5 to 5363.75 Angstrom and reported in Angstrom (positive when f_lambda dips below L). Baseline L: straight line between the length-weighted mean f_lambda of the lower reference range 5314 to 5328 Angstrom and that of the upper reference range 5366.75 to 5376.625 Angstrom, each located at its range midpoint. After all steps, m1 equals -0.9 Angstrom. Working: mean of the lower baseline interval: 20.4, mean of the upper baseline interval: 19.7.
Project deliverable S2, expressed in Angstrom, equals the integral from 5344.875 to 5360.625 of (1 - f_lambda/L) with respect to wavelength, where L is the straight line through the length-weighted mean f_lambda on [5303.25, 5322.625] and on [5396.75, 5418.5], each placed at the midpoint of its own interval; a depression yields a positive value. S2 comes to -0.30 Angstrom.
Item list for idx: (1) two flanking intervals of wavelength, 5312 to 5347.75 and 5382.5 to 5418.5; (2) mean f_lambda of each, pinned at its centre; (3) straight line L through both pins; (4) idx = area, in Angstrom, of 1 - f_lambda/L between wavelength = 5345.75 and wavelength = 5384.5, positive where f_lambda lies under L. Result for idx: -0.4 Angstrom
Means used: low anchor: 20.4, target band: 20.5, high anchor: 20.1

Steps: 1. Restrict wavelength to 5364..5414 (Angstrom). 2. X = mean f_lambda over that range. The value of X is 20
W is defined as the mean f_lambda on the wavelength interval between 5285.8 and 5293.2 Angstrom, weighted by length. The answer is 21.1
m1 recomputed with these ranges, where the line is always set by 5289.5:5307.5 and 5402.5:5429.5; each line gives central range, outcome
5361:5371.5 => 0.3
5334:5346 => -0.3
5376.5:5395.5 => -0.7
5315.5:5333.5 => 0.1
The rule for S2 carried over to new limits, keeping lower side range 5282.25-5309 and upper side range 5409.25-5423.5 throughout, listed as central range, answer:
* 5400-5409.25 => 0.3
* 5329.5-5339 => 0.1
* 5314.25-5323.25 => -0.3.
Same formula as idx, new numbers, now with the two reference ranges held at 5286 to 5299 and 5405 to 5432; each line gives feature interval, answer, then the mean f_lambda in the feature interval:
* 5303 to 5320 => -0.9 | 21.5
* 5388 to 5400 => -0.3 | 20.7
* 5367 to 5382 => 0.2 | 20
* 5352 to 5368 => -0.5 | 20.9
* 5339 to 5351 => -0.1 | 20.5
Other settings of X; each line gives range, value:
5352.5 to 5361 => 21.6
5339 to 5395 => 20.6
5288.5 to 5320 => 20.8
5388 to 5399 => 20.7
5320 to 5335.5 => 19.8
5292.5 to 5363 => 20.7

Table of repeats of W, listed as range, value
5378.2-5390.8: 20.1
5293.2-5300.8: 19.8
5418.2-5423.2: 20.5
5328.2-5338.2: 20.2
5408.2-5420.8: 19.9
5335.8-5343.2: 20.4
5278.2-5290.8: 21.6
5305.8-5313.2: 21.6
